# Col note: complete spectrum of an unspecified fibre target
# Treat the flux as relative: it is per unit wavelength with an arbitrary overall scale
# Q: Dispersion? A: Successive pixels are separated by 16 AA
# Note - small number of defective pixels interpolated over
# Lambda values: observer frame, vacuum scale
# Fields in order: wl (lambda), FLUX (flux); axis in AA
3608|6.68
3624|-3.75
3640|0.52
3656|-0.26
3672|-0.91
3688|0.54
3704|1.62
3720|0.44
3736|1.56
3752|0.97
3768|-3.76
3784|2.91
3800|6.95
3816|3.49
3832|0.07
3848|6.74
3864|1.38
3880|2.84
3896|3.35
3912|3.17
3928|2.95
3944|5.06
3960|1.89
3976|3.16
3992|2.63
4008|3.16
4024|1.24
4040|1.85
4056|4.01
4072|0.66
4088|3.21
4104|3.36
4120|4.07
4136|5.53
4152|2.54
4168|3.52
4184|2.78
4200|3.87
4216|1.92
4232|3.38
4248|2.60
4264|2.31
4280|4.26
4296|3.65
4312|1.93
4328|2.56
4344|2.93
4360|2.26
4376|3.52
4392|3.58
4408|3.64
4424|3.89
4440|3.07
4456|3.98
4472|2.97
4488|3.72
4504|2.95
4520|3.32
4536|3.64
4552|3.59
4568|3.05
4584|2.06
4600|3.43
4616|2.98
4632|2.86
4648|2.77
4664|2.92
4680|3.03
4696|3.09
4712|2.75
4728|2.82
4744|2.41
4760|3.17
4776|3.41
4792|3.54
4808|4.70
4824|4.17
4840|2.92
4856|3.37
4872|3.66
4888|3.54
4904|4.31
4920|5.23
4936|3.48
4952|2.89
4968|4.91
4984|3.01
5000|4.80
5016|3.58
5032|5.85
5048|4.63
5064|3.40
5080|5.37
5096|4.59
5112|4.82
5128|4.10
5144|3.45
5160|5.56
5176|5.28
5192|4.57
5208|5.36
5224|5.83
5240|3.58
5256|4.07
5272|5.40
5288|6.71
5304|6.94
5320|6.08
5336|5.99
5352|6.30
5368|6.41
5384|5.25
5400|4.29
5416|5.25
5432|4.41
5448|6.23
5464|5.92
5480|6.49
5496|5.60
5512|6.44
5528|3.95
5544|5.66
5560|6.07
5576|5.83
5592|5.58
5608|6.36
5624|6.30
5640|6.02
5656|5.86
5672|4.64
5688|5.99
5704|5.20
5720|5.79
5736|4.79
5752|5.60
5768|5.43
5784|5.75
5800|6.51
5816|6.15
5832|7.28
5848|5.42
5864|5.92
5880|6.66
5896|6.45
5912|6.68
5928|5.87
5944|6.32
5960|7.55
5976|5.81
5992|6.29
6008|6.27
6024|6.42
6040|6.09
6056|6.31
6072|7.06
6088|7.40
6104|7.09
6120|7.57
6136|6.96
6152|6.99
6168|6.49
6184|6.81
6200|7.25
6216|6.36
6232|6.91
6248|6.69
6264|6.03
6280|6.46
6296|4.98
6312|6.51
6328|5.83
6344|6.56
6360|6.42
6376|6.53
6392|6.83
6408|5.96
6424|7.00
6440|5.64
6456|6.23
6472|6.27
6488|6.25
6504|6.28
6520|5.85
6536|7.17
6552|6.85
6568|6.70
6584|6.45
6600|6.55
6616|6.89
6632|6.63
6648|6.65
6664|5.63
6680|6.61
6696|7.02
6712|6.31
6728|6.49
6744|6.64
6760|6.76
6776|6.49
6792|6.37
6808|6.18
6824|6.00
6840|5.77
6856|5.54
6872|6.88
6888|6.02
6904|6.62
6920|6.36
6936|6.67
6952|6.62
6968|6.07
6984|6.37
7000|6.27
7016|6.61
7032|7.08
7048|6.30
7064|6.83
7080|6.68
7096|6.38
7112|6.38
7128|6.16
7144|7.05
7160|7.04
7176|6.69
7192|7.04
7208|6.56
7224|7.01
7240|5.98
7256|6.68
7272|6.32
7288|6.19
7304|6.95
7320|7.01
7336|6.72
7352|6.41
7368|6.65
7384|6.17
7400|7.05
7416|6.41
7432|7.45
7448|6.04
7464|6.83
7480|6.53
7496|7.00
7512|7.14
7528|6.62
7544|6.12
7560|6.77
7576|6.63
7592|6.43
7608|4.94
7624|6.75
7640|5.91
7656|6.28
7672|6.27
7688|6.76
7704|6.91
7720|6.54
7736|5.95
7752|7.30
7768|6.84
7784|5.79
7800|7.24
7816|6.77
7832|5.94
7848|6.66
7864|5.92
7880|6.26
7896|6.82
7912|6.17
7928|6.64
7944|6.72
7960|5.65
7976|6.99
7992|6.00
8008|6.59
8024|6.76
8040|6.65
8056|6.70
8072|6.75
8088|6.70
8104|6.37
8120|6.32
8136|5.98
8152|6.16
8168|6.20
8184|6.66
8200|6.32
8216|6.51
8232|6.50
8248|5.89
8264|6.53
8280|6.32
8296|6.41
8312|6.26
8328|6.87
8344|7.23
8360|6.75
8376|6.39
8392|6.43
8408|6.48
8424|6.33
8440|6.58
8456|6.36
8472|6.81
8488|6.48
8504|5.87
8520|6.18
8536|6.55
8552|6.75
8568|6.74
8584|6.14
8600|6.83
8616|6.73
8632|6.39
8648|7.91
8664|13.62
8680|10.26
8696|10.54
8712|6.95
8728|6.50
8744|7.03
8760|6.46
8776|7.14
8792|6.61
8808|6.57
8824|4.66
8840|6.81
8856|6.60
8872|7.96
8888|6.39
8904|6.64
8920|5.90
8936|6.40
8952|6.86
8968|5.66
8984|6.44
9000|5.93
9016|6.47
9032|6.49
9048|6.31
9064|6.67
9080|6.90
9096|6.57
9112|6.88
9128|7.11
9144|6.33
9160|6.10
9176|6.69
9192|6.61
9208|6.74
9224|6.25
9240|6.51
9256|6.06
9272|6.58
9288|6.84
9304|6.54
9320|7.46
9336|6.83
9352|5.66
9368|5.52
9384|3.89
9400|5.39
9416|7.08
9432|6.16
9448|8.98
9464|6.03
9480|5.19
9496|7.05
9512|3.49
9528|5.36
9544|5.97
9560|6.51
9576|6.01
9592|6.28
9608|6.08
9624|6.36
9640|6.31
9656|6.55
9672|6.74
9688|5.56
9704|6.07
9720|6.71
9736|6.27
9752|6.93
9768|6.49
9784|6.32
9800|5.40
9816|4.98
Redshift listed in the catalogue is 0.32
